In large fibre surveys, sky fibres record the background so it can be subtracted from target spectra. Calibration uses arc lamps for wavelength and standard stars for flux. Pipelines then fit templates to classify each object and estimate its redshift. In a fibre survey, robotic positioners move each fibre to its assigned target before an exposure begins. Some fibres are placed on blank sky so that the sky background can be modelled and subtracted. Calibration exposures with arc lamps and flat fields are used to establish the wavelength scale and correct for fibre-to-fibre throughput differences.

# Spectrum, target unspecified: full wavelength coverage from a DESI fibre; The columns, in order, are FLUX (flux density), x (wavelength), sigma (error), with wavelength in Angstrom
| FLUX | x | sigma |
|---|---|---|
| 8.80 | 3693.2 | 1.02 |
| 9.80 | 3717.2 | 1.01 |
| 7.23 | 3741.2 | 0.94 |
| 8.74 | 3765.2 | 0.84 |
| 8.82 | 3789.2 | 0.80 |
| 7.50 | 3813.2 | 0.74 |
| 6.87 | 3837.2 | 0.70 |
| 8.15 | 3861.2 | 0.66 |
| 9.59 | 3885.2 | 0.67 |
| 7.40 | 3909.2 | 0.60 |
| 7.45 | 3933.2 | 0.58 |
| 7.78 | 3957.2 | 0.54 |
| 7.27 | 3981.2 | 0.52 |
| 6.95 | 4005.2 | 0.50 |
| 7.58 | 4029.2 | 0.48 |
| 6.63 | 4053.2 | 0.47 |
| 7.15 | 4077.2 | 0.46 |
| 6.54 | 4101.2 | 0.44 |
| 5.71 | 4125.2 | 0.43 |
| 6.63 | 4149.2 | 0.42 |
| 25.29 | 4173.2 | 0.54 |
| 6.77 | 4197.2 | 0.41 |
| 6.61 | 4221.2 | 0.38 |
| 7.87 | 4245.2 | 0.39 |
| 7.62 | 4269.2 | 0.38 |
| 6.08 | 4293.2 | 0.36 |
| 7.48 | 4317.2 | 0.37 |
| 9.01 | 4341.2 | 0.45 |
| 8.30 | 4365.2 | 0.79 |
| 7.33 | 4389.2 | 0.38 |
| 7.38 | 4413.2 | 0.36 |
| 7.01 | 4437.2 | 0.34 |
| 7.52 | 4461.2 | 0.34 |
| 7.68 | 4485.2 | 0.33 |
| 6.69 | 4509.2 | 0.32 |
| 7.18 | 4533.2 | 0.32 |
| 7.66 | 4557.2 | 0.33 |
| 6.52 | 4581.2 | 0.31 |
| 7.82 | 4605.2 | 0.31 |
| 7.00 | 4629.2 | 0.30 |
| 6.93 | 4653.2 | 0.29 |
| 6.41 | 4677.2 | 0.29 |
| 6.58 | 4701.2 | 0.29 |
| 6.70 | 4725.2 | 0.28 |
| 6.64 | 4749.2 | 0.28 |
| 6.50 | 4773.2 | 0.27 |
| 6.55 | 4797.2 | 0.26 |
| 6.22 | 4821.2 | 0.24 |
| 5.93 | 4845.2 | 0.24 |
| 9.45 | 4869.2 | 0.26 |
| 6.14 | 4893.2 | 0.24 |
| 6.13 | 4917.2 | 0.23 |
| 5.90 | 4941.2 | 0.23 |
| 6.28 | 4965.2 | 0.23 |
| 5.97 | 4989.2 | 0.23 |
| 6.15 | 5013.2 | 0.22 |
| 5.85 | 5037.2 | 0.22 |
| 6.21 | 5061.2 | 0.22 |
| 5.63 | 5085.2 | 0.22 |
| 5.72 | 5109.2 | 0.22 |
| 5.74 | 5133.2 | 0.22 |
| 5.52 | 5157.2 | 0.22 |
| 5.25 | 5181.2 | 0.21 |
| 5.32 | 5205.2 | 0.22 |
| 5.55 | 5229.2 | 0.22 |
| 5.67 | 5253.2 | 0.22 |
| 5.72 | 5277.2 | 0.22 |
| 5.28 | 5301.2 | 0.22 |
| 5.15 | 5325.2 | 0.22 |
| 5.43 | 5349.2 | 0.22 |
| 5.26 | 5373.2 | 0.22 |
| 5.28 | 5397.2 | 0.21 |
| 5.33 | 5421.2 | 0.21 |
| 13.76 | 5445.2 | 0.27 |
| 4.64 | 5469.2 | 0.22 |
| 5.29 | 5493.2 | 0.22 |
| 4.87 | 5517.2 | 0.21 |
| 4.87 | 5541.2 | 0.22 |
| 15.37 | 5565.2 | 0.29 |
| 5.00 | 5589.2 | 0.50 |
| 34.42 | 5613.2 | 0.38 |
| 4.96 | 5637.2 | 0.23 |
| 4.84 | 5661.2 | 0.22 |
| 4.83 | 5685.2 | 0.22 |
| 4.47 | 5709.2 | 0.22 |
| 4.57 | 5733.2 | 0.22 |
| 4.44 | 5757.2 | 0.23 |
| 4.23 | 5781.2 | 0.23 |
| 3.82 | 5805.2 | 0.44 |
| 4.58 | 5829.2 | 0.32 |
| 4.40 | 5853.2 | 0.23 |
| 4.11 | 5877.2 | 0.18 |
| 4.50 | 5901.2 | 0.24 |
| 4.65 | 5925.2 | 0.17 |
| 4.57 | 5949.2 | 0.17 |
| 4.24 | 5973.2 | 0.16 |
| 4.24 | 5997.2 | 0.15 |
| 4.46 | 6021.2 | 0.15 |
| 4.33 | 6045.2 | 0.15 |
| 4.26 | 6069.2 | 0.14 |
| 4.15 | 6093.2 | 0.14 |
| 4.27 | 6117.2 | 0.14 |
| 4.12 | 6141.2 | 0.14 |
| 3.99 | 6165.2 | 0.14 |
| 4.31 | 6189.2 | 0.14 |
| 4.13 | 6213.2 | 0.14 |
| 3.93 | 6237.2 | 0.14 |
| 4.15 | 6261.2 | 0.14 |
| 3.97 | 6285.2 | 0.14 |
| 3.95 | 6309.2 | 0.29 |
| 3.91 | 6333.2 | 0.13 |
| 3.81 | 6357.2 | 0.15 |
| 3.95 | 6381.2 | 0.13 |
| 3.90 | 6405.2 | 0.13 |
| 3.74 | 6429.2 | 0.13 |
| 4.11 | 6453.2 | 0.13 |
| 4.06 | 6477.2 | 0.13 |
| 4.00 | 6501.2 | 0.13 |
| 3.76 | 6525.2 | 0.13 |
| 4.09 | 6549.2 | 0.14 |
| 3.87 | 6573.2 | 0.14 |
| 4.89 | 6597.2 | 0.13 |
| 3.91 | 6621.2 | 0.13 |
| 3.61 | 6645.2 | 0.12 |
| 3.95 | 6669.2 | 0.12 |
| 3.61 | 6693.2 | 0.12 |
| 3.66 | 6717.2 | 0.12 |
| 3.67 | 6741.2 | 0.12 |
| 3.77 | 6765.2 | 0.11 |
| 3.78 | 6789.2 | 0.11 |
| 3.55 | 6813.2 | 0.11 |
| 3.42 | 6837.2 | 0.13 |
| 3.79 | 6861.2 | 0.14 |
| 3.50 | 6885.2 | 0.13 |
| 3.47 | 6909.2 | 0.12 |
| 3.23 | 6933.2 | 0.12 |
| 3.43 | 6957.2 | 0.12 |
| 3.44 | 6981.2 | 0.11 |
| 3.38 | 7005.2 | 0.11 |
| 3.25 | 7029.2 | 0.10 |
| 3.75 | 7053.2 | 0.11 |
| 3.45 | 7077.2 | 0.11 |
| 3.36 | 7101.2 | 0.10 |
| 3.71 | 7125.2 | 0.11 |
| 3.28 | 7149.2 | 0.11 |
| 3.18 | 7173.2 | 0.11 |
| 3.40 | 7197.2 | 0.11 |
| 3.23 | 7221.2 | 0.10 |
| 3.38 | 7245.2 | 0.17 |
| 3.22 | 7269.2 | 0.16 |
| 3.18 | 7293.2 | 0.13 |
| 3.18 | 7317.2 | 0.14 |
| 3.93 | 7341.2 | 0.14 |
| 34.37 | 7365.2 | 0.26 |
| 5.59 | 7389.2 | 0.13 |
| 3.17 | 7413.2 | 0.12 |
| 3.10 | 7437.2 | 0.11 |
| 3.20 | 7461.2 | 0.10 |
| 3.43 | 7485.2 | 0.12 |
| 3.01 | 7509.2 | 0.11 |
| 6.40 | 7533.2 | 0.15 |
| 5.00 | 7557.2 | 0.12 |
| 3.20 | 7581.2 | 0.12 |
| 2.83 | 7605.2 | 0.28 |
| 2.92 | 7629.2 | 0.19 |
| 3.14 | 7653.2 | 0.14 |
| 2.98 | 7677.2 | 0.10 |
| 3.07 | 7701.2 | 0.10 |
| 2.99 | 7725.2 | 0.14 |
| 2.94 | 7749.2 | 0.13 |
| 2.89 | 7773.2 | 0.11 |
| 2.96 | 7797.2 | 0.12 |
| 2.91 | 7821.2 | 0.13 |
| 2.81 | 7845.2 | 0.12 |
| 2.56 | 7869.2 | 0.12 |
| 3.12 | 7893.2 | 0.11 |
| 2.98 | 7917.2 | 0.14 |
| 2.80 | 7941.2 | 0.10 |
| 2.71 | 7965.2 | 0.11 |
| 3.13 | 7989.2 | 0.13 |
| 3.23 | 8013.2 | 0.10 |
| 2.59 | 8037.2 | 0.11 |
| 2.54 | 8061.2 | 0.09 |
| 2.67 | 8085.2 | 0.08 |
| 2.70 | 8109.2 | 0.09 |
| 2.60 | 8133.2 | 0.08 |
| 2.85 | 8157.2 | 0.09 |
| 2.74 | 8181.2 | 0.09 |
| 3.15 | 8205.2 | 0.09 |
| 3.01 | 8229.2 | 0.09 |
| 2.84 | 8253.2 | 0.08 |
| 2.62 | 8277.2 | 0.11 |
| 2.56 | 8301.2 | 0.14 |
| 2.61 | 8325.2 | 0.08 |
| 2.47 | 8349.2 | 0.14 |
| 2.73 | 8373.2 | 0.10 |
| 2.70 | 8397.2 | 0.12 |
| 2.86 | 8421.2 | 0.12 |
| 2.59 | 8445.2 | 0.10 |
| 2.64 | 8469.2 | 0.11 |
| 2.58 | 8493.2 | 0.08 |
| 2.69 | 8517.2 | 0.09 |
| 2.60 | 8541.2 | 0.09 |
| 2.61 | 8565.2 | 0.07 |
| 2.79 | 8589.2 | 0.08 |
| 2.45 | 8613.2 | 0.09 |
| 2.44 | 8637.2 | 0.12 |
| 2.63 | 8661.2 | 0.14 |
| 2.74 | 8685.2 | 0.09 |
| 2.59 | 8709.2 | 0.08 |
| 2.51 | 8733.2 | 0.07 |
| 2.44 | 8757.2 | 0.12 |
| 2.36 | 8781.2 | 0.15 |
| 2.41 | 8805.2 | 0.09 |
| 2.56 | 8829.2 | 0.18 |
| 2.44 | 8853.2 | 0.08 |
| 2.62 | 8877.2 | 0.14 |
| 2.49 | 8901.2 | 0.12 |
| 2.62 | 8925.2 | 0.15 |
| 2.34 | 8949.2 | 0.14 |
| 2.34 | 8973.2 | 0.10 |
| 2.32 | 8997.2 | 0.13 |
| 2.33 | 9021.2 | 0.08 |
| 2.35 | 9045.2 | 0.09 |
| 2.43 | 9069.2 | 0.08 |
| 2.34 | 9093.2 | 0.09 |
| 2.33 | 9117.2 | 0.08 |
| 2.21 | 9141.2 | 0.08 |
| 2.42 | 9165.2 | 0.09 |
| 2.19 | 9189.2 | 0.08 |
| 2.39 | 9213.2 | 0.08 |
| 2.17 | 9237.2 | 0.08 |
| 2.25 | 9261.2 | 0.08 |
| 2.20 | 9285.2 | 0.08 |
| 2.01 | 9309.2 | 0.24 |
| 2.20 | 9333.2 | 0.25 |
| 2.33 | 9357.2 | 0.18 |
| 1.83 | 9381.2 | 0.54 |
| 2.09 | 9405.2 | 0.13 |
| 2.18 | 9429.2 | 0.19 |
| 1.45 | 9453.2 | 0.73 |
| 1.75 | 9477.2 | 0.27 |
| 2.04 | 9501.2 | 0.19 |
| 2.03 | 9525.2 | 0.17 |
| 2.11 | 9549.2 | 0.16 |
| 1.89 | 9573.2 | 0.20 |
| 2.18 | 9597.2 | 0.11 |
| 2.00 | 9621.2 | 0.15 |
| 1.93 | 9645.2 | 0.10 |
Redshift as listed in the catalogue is 0.121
